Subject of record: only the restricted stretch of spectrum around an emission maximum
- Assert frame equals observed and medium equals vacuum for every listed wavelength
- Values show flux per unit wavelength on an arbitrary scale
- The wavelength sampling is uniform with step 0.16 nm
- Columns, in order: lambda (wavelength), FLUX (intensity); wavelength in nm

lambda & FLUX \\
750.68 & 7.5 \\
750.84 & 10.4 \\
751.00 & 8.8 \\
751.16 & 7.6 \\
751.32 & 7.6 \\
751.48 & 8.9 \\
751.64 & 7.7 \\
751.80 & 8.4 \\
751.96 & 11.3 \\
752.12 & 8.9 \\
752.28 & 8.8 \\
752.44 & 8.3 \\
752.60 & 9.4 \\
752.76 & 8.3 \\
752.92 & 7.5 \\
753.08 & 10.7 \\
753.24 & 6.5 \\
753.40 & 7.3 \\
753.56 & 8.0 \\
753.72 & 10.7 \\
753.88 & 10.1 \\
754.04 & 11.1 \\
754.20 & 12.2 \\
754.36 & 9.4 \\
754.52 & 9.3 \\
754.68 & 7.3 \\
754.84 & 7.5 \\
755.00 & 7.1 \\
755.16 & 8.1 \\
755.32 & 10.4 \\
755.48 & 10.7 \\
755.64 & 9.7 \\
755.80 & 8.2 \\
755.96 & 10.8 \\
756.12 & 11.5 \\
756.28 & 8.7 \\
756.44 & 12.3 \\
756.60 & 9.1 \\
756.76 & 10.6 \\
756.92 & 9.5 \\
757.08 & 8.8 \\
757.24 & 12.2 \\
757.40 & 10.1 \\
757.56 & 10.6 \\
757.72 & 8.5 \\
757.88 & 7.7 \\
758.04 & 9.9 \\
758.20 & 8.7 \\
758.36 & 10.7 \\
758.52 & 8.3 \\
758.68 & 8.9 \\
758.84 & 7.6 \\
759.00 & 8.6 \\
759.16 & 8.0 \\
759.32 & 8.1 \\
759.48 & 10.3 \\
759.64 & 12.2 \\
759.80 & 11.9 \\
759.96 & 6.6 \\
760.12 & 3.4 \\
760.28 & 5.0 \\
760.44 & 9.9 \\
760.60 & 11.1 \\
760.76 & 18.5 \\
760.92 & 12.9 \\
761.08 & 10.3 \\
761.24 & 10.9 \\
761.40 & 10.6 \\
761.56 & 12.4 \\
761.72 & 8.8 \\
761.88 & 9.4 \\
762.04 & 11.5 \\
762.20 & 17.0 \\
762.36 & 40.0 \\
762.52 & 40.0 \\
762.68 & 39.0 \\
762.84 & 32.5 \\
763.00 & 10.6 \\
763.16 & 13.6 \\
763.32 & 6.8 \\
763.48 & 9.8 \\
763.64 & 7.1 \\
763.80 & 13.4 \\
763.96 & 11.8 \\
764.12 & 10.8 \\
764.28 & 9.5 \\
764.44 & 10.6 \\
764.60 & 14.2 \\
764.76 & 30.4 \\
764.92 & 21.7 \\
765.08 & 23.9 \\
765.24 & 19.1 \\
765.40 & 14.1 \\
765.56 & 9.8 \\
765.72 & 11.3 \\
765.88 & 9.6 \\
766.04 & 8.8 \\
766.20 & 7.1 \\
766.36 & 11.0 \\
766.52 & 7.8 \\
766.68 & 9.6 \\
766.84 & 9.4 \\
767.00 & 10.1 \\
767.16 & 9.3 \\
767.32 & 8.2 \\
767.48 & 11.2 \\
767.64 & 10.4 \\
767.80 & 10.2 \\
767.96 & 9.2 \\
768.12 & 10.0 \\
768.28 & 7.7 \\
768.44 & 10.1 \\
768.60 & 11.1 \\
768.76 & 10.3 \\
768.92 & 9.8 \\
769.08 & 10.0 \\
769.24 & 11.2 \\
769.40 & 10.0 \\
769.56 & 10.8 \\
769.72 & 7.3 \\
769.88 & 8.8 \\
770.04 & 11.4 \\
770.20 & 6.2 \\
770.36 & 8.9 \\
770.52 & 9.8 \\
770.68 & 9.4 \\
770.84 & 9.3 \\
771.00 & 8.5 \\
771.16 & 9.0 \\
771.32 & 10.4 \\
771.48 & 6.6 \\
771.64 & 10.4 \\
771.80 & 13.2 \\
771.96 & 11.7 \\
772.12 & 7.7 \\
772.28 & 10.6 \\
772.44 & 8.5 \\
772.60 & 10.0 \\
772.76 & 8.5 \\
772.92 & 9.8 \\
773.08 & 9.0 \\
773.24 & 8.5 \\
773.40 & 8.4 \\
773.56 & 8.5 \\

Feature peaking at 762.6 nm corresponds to Halpha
